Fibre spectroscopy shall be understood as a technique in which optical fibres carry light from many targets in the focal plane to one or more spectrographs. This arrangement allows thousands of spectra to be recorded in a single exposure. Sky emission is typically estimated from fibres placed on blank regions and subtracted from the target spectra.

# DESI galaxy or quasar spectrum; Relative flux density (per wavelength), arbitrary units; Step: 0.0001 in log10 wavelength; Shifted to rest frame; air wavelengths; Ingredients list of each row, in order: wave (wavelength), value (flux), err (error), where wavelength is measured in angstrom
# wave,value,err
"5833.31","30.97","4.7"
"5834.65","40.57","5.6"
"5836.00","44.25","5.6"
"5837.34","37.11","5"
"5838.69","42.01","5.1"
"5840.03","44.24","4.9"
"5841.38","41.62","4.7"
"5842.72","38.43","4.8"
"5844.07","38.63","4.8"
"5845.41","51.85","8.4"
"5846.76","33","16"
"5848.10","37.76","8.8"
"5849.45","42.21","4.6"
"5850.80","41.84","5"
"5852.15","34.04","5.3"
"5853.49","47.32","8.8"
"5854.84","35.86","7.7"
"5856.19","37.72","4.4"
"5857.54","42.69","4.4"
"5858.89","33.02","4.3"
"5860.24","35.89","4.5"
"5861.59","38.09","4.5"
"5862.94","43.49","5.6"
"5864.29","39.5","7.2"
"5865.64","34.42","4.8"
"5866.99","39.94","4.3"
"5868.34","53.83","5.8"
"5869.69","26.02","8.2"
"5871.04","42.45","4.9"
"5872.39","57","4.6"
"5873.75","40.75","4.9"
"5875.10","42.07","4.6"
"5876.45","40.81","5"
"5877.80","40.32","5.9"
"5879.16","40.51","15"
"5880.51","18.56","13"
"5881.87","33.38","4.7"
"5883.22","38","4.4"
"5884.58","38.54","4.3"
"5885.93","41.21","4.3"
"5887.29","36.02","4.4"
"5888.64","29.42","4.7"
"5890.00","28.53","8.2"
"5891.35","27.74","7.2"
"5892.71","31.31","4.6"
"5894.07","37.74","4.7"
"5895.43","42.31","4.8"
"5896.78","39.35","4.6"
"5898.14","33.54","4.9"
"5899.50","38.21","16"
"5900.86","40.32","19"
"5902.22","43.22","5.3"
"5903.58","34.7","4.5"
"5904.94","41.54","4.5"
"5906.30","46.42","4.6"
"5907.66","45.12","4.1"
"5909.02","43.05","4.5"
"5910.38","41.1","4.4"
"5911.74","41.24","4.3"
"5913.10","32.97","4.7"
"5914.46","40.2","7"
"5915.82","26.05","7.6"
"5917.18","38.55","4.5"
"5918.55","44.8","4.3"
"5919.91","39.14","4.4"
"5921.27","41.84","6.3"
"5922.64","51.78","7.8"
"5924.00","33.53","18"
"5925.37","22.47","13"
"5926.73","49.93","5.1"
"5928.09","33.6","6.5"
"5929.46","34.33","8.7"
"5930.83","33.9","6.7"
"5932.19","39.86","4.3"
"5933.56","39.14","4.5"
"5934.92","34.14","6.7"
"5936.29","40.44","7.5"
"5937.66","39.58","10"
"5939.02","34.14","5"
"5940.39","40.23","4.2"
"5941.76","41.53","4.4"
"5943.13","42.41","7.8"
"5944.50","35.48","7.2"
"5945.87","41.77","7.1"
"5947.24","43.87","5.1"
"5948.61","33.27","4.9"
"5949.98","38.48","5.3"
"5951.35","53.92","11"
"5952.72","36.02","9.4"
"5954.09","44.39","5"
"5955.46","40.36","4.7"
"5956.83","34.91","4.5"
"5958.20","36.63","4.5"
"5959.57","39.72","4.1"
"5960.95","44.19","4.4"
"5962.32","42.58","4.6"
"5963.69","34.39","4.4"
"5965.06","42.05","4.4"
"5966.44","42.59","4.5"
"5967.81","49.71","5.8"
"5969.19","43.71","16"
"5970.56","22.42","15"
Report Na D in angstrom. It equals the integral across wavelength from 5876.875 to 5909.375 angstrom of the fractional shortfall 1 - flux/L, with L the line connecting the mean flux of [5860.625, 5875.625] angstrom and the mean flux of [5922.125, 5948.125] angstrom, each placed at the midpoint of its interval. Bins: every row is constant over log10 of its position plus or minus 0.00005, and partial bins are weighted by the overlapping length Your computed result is 2.6 angstrom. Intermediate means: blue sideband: 41.5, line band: 37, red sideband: 38.4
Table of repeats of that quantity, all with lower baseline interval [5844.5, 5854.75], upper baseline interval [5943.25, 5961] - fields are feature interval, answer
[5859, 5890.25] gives 1.9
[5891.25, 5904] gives 1.0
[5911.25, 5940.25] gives 1.9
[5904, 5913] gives -0.4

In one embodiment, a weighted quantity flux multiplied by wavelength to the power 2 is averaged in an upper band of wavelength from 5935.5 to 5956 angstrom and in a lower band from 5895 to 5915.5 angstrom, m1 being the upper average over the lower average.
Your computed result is 1.0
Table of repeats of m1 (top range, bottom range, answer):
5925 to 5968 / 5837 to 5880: 1.00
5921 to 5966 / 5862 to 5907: 1.05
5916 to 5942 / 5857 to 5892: 1.03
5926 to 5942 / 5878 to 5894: 1.16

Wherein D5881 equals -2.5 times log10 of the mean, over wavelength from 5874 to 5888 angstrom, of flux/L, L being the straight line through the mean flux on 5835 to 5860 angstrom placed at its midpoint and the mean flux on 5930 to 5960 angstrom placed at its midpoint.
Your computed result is 0.08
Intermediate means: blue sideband 40.1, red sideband 39.3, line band 37.1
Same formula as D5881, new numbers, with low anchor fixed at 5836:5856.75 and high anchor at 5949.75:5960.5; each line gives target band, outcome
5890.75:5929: 0.05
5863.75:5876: -0.04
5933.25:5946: 0.05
